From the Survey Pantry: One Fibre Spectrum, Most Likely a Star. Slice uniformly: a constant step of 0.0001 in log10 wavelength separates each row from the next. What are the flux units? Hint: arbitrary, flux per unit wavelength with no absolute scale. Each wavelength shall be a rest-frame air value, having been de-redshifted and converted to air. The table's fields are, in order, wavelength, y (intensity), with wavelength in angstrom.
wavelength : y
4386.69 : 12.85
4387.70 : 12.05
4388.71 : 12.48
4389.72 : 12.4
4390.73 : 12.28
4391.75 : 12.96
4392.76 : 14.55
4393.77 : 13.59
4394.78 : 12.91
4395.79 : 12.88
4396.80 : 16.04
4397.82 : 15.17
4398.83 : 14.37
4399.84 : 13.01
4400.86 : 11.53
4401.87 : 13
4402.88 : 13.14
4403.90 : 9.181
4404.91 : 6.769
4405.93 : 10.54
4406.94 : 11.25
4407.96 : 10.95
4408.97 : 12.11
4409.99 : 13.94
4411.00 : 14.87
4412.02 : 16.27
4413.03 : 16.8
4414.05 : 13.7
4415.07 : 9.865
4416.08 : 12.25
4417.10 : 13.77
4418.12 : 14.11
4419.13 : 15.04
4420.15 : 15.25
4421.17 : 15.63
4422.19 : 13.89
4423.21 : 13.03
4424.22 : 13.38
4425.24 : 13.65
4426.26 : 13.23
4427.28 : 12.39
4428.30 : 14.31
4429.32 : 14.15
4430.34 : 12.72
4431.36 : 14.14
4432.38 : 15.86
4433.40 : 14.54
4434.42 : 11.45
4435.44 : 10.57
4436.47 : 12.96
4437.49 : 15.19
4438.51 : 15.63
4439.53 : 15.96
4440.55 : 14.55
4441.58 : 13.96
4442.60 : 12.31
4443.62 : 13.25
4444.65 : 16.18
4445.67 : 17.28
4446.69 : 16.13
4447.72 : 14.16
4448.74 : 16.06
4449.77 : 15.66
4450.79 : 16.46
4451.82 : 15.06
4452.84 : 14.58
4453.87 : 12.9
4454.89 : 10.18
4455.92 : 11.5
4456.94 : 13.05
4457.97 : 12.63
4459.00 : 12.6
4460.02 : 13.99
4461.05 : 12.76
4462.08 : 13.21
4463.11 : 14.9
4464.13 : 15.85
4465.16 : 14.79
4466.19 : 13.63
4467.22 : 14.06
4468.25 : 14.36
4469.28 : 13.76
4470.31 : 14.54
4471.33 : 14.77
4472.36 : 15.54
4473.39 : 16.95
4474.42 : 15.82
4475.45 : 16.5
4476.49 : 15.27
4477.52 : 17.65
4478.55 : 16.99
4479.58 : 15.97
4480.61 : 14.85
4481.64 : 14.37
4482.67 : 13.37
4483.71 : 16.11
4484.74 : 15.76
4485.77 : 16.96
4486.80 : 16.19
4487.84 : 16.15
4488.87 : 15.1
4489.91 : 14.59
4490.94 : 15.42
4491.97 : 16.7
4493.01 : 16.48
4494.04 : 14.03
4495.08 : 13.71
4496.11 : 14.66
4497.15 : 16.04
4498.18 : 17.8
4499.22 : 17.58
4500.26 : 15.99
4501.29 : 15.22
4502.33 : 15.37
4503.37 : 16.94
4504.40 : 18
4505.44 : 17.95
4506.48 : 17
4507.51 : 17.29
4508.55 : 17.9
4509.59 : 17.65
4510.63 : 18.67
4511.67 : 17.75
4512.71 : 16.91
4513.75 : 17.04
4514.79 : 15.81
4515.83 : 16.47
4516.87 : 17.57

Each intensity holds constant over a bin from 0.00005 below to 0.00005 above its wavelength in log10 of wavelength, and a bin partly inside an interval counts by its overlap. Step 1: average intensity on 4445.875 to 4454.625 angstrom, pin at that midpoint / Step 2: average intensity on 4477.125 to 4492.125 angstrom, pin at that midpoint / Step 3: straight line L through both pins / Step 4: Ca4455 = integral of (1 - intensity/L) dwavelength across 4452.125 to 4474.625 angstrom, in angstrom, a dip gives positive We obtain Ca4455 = 2.1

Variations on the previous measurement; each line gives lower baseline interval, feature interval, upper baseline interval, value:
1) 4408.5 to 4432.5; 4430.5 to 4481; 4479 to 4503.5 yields 0.9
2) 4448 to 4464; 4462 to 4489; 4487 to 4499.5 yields -1.1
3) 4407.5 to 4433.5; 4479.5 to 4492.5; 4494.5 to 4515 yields 0.5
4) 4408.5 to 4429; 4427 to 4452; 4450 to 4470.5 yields -1.1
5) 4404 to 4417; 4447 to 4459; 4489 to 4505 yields 0.2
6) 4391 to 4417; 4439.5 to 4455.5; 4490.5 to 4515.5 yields -0.1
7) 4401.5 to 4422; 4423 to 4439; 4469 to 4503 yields 0.1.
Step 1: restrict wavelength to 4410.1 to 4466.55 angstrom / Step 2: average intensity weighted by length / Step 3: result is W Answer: 14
